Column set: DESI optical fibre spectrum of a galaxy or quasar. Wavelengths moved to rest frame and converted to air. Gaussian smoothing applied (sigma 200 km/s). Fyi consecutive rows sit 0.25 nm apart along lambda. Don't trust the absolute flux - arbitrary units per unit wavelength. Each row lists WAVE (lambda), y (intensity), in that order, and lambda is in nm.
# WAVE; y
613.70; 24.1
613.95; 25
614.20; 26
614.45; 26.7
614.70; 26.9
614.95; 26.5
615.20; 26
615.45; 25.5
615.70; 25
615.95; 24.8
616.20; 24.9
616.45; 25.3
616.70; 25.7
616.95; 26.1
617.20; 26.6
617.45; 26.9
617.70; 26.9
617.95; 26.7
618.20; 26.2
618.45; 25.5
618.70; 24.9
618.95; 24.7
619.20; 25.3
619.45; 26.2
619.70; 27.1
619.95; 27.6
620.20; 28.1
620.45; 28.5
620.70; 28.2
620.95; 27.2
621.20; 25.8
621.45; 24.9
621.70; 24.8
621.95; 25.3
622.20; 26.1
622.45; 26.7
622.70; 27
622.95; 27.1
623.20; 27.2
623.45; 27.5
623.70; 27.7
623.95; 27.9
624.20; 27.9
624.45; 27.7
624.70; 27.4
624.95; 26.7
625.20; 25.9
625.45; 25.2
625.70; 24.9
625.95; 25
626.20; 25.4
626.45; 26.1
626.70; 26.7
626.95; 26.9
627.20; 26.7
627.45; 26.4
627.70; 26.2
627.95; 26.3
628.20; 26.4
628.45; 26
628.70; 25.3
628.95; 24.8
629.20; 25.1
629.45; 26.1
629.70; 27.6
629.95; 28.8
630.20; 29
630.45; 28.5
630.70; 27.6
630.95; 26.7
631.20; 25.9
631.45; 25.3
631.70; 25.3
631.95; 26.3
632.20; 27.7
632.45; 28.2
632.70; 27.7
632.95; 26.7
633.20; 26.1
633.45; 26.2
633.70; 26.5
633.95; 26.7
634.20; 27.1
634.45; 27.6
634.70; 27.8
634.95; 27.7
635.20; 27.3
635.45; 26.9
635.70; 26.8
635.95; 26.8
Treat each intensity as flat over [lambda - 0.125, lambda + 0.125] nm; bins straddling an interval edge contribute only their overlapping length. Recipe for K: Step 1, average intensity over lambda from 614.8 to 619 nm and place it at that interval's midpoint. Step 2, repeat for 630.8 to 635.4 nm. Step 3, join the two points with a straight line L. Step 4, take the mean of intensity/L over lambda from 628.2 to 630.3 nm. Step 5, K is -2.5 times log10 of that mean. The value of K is 0.00 mag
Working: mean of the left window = 25.8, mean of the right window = 26.8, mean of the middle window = 26.5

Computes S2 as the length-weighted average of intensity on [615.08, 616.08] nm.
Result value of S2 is 25.3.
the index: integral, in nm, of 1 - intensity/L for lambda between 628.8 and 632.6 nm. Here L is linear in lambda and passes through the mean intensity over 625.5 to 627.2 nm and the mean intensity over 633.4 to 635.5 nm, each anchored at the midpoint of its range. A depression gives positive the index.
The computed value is -0.04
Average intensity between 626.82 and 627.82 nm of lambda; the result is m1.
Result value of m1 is 26.6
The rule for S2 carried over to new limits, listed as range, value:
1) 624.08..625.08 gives 27.4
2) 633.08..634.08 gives 26.4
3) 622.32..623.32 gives 27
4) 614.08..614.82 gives 26.5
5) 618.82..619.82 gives 25.8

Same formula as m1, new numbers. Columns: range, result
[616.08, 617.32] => 25.7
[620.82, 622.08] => 25.6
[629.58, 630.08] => 28.2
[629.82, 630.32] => 28.9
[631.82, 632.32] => 27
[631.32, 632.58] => 26.6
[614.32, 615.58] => 26.3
